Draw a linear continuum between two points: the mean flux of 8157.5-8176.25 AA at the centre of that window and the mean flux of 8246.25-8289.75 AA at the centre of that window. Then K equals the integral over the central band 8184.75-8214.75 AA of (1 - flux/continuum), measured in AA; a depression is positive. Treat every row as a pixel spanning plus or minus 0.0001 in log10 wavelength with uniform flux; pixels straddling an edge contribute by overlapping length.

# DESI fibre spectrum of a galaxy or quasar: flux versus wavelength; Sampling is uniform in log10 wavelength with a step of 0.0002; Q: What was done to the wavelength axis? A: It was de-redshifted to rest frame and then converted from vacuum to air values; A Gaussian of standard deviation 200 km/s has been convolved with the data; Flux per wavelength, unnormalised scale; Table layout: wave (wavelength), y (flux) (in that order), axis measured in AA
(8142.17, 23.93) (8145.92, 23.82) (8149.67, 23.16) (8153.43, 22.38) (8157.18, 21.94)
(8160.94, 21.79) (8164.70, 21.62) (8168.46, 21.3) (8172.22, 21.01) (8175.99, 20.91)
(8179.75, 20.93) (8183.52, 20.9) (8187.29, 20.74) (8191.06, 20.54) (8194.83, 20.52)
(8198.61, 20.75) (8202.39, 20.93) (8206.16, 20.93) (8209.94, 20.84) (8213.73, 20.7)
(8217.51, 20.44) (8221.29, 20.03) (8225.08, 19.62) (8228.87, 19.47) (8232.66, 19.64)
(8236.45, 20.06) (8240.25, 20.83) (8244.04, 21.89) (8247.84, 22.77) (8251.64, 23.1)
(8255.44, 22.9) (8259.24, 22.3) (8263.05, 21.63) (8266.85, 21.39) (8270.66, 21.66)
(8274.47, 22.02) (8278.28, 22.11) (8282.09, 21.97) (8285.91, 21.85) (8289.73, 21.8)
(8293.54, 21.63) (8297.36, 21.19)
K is 1.2 AA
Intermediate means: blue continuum 21.4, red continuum 22.1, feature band 20.7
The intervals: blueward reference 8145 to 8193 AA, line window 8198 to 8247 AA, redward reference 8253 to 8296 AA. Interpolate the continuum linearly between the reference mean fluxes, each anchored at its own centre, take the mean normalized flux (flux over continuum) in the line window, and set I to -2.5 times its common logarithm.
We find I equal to 0.06 mag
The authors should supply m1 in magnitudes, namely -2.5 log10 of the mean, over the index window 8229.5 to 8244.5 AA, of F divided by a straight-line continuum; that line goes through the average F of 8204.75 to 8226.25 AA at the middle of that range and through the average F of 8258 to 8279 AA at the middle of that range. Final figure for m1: 0.03 mag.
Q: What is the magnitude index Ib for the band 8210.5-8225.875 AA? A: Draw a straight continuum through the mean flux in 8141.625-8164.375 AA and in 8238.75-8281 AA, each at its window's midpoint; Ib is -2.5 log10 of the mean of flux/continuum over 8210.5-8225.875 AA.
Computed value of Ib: 0.10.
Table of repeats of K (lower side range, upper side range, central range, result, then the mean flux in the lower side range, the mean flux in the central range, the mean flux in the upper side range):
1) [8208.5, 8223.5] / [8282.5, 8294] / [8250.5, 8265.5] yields -0.83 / 20.5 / 22.4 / 21.8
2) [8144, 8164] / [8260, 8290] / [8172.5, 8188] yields 1.04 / 22.6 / 20.9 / 21.8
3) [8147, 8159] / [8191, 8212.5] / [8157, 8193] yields 1.05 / 22.6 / 21.1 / 20.8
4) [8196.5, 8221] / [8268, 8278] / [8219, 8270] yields 0.35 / 20.7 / 21.2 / 21.8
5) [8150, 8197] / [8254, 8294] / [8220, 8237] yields 1.50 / 21.3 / 19.7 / 21.9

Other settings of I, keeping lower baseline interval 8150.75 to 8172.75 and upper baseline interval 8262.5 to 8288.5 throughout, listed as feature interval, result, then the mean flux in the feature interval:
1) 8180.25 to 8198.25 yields 0.055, 20.7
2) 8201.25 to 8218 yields 0.051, 20.8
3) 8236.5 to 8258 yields -0.015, 22.1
